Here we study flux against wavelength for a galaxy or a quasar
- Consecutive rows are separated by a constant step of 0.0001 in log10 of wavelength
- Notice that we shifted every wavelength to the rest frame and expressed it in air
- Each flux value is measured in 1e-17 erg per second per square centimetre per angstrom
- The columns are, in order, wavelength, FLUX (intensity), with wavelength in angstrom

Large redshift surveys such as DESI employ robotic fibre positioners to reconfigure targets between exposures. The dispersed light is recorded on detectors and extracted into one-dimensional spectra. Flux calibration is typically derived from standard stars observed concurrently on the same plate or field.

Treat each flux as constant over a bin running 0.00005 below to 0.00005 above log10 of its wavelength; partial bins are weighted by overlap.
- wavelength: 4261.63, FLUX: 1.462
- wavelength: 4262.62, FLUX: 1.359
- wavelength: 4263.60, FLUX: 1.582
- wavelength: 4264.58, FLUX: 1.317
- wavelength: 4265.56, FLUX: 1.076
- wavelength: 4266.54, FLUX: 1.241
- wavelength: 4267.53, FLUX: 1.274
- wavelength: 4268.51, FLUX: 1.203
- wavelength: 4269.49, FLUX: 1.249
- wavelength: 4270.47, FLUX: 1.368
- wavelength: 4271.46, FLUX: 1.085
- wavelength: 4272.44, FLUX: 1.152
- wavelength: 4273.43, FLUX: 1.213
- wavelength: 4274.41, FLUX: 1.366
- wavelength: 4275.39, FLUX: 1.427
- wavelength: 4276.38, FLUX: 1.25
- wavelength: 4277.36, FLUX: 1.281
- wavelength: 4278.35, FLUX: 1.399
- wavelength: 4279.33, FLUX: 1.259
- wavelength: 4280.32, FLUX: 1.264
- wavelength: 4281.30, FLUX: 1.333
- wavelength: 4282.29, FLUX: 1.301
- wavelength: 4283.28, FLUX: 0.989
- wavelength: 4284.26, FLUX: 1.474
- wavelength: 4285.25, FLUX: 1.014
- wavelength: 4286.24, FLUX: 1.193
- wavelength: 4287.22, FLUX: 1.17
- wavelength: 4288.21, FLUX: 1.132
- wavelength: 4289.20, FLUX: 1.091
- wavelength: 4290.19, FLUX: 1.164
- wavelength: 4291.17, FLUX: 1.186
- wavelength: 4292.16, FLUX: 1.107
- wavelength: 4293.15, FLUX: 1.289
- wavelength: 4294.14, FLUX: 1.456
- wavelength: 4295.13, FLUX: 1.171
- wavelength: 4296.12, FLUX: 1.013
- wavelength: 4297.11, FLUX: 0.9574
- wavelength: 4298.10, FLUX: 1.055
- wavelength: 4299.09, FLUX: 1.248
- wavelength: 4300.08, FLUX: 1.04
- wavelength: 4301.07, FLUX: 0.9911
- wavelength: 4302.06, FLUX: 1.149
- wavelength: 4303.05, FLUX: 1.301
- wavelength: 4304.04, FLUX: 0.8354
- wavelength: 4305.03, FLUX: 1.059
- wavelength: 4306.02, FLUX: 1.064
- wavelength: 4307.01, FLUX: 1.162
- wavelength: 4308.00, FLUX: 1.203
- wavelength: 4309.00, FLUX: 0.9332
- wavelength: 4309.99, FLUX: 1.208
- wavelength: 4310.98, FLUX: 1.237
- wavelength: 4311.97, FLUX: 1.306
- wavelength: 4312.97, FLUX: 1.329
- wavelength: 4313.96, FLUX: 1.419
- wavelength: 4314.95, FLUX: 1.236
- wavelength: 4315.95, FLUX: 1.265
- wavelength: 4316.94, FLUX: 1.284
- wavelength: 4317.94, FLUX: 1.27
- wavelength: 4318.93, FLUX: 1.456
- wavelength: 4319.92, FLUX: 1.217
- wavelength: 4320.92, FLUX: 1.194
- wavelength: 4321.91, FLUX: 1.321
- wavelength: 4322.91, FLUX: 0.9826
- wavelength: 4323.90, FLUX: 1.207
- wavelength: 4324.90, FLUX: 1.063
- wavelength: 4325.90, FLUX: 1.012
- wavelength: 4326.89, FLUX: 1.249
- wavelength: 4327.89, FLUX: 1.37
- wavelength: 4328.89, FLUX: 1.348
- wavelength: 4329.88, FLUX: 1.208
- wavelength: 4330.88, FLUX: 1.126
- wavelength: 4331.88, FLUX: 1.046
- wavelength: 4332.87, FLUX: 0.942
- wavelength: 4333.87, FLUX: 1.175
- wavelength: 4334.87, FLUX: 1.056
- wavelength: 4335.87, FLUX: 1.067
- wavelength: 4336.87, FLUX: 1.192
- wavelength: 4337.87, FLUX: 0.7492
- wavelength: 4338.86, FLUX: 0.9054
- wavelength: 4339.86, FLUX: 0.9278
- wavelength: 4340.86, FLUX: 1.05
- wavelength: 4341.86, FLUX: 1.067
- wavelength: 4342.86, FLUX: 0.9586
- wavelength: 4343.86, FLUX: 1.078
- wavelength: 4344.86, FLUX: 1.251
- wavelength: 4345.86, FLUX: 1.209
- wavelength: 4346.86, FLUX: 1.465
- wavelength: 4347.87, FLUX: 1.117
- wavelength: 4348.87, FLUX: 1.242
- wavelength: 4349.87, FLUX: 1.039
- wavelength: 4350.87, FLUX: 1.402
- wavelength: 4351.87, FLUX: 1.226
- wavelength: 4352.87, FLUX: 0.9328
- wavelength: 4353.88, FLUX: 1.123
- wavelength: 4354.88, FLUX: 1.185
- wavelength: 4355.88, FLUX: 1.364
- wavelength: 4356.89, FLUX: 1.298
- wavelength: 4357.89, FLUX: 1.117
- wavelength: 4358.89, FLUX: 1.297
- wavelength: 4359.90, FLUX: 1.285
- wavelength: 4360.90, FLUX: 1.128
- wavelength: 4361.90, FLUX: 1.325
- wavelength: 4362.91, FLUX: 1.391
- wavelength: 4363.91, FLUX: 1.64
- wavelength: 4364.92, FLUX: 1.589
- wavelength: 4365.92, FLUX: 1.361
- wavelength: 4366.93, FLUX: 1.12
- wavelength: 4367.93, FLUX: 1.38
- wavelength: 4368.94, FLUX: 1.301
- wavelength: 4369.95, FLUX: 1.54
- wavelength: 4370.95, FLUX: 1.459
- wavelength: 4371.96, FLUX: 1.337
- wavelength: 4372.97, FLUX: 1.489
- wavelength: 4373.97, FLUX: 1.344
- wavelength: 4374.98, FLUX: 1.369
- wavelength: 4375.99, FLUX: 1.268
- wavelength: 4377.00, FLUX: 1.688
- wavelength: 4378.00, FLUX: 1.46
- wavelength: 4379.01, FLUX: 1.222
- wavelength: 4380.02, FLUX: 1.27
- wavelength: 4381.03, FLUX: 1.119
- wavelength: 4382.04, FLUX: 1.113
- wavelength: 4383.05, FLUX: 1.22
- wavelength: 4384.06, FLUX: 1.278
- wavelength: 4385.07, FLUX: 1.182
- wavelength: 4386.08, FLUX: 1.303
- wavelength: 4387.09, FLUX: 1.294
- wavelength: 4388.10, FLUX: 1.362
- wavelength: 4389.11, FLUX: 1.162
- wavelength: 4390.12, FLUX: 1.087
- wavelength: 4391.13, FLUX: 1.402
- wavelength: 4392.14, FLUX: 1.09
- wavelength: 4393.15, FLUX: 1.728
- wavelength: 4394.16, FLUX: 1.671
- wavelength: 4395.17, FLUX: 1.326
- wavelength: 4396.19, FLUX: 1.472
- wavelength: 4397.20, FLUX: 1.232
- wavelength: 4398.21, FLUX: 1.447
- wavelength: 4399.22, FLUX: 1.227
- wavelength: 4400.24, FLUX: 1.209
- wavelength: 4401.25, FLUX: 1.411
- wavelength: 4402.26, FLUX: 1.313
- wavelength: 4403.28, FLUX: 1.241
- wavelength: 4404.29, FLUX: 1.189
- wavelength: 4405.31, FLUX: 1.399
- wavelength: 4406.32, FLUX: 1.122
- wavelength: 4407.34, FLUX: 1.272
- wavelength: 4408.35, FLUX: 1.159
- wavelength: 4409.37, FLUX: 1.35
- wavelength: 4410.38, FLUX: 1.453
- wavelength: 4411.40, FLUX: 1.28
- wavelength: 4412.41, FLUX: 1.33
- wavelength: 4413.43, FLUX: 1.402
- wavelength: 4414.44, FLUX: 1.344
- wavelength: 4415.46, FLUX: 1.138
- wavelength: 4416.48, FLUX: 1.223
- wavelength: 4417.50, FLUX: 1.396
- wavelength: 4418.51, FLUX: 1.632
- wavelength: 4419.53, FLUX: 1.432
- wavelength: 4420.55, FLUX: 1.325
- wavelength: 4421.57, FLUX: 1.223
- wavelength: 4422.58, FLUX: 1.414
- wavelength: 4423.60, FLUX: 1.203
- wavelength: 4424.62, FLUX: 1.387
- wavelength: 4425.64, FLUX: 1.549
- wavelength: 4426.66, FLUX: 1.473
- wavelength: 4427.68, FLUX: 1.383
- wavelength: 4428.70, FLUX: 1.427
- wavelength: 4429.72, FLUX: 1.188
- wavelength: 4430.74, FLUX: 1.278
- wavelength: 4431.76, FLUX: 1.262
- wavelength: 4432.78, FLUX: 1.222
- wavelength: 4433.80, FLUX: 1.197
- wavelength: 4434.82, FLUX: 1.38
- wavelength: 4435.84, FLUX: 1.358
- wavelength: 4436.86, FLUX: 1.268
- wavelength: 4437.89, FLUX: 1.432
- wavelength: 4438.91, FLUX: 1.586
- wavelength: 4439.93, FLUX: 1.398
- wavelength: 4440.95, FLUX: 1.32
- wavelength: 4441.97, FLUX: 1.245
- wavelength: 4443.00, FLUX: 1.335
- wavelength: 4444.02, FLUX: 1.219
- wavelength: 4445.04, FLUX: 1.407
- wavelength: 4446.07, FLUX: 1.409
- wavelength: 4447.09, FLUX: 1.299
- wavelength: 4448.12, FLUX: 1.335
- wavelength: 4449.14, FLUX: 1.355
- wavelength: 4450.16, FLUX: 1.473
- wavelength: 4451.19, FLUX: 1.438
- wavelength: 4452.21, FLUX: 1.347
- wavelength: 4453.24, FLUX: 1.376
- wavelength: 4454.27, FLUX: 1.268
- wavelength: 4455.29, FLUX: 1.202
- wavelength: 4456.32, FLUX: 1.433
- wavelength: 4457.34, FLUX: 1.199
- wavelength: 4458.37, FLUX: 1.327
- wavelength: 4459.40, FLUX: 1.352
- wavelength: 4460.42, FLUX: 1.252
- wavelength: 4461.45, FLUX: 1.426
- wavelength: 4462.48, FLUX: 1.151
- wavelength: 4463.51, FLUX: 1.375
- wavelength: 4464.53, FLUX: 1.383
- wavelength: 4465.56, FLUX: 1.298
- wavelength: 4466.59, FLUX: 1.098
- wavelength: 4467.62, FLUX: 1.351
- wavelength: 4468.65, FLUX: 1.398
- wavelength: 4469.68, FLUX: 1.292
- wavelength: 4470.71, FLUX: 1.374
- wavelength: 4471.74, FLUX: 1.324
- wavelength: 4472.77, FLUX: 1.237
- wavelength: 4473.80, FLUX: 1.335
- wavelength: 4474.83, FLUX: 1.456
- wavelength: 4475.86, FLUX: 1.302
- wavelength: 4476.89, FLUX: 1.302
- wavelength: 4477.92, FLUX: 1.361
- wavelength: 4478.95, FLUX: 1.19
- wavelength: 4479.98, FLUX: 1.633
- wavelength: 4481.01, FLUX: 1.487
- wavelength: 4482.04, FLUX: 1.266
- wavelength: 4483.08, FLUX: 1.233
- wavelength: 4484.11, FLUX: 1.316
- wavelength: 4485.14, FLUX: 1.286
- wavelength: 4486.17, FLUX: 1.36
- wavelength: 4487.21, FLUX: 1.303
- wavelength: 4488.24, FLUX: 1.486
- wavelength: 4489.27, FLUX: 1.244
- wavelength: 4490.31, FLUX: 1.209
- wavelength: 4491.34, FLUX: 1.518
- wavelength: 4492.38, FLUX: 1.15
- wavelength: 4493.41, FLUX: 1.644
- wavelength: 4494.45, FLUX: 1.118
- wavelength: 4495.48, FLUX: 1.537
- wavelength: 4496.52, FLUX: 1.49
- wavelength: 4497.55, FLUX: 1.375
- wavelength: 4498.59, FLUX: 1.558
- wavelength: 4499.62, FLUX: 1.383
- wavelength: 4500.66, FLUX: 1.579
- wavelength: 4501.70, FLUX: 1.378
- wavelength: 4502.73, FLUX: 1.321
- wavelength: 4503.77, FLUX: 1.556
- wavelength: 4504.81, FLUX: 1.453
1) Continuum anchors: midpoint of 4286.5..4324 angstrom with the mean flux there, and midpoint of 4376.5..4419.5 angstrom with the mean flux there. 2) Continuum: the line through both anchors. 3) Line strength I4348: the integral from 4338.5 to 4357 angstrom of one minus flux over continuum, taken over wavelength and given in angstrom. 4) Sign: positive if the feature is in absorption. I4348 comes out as 1.4 angstrom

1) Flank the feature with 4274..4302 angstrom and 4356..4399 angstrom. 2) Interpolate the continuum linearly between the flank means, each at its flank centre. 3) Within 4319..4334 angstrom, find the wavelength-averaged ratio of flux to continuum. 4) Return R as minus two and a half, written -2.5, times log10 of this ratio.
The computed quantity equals 0.08 mag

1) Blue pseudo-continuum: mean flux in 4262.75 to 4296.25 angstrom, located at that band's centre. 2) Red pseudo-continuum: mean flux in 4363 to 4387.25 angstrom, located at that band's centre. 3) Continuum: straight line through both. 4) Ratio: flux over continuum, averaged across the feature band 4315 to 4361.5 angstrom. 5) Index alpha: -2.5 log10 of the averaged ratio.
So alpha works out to 0.13 mag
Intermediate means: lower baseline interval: 1.24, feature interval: 1.16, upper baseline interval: 1.35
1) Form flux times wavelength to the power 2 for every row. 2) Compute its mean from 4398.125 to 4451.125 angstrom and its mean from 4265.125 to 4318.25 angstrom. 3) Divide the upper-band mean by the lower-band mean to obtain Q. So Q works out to 1.18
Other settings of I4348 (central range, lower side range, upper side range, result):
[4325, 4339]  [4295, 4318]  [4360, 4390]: 1.28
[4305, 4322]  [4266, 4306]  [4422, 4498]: -0.25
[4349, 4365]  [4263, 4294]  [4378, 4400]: 0.25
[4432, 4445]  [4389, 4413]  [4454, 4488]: -0.11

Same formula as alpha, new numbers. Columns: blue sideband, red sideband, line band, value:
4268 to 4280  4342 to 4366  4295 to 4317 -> 0.10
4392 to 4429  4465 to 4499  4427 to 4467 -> 0.02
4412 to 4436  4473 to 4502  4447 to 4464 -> 0.02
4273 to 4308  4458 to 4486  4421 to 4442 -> -0.04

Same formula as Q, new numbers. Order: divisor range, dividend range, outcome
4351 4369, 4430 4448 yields 1.07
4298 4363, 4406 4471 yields 1.20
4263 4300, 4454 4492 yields 1.18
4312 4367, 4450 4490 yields 1.18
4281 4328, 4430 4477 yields 1.20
